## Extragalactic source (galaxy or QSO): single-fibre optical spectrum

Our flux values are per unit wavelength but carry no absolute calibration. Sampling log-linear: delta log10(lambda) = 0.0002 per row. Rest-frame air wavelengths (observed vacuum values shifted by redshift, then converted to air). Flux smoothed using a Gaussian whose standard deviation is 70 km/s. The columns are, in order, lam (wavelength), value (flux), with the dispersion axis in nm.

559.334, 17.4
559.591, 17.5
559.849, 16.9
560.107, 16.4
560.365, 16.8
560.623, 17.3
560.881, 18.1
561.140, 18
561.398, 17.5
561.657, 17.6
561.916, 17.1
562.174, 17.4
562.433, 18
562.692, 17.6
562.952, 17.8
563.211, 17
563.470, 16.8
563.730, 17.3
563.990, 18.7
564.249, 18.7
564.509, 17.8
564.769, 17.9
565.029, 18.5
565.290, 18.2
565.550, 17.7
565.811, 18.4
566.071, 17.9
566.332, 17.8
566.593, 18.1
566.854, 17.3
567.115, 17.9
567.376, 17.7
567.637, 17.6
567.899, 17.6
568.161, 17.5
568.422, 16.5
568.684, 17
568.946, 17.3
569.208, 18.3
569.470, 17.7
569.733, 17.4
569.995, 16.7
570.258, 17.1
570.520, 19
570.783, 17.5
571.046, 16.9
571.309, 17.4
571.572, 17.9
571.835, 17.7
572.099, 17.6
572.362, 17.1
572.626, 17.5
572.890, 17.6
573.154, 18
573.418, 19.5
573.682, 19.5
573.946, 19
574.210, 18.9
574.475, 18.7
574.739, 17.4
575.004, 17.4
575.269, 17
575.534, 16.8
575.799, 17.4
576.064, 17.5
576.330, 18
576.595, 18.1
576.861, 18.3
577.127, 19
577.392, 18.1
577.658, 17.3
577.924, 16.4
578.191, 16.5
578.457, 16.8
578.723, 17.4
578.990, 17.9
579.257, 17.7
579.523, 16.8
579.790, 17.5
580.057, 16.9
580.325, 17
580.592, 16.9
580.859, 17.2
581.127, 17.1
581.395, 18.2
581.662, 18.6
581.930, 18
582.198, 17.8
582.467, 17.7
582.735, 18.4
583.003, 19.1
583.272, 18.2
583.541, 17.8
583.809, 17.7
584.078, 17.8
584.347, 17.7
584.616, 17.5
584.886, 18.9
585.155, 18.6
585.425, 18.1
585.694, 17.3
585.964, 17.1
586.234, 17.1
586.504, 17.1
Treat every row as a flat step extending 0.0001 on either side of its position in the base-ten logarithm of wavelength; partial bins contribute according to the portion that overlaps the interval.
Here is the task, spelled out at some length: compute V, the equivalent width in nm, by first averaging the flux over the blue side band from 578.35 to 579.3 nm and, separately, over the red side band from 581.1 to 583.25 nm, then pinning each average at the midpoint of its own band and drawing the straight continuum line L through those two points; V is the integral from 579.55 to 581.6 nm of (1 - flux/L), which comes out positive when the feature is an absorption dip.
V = 0.06 nm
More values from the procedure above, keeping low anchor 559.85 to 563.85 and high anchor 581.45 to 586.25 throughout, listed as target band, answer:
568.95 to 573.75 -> -0.04 nm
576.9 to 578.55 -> 0.04 nm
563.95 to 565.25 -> -0.06 nm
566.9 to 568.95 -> 0.02 nm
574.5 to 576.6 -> 0.03 nm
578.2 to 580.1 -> 0.06 nm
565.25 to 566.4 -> -0.03 nm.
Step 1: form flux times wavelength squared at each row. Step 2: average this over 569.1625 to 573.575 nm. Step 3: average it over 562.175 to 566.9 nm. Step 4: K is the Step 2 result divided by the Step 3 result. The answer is 1.02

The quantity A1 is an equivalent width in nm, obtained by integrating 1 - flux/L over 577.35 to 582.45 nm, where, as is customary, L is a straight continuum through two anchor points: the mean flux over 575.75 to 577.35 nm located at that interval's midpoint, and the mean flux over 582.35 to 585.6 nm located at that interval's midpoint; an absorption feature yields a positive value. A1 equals 0.21 nm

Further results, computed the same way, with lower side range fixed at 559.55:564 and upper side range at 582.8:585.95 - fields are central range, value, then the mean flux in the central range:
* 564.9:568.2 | -0.06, 17.9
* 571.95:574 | -0.06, 18.2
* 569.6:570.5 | 0.02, 17.3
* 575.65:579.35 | 0.05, 17.6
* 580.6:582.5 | 0.02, 17.7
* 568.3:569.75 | 0.02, 17.4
